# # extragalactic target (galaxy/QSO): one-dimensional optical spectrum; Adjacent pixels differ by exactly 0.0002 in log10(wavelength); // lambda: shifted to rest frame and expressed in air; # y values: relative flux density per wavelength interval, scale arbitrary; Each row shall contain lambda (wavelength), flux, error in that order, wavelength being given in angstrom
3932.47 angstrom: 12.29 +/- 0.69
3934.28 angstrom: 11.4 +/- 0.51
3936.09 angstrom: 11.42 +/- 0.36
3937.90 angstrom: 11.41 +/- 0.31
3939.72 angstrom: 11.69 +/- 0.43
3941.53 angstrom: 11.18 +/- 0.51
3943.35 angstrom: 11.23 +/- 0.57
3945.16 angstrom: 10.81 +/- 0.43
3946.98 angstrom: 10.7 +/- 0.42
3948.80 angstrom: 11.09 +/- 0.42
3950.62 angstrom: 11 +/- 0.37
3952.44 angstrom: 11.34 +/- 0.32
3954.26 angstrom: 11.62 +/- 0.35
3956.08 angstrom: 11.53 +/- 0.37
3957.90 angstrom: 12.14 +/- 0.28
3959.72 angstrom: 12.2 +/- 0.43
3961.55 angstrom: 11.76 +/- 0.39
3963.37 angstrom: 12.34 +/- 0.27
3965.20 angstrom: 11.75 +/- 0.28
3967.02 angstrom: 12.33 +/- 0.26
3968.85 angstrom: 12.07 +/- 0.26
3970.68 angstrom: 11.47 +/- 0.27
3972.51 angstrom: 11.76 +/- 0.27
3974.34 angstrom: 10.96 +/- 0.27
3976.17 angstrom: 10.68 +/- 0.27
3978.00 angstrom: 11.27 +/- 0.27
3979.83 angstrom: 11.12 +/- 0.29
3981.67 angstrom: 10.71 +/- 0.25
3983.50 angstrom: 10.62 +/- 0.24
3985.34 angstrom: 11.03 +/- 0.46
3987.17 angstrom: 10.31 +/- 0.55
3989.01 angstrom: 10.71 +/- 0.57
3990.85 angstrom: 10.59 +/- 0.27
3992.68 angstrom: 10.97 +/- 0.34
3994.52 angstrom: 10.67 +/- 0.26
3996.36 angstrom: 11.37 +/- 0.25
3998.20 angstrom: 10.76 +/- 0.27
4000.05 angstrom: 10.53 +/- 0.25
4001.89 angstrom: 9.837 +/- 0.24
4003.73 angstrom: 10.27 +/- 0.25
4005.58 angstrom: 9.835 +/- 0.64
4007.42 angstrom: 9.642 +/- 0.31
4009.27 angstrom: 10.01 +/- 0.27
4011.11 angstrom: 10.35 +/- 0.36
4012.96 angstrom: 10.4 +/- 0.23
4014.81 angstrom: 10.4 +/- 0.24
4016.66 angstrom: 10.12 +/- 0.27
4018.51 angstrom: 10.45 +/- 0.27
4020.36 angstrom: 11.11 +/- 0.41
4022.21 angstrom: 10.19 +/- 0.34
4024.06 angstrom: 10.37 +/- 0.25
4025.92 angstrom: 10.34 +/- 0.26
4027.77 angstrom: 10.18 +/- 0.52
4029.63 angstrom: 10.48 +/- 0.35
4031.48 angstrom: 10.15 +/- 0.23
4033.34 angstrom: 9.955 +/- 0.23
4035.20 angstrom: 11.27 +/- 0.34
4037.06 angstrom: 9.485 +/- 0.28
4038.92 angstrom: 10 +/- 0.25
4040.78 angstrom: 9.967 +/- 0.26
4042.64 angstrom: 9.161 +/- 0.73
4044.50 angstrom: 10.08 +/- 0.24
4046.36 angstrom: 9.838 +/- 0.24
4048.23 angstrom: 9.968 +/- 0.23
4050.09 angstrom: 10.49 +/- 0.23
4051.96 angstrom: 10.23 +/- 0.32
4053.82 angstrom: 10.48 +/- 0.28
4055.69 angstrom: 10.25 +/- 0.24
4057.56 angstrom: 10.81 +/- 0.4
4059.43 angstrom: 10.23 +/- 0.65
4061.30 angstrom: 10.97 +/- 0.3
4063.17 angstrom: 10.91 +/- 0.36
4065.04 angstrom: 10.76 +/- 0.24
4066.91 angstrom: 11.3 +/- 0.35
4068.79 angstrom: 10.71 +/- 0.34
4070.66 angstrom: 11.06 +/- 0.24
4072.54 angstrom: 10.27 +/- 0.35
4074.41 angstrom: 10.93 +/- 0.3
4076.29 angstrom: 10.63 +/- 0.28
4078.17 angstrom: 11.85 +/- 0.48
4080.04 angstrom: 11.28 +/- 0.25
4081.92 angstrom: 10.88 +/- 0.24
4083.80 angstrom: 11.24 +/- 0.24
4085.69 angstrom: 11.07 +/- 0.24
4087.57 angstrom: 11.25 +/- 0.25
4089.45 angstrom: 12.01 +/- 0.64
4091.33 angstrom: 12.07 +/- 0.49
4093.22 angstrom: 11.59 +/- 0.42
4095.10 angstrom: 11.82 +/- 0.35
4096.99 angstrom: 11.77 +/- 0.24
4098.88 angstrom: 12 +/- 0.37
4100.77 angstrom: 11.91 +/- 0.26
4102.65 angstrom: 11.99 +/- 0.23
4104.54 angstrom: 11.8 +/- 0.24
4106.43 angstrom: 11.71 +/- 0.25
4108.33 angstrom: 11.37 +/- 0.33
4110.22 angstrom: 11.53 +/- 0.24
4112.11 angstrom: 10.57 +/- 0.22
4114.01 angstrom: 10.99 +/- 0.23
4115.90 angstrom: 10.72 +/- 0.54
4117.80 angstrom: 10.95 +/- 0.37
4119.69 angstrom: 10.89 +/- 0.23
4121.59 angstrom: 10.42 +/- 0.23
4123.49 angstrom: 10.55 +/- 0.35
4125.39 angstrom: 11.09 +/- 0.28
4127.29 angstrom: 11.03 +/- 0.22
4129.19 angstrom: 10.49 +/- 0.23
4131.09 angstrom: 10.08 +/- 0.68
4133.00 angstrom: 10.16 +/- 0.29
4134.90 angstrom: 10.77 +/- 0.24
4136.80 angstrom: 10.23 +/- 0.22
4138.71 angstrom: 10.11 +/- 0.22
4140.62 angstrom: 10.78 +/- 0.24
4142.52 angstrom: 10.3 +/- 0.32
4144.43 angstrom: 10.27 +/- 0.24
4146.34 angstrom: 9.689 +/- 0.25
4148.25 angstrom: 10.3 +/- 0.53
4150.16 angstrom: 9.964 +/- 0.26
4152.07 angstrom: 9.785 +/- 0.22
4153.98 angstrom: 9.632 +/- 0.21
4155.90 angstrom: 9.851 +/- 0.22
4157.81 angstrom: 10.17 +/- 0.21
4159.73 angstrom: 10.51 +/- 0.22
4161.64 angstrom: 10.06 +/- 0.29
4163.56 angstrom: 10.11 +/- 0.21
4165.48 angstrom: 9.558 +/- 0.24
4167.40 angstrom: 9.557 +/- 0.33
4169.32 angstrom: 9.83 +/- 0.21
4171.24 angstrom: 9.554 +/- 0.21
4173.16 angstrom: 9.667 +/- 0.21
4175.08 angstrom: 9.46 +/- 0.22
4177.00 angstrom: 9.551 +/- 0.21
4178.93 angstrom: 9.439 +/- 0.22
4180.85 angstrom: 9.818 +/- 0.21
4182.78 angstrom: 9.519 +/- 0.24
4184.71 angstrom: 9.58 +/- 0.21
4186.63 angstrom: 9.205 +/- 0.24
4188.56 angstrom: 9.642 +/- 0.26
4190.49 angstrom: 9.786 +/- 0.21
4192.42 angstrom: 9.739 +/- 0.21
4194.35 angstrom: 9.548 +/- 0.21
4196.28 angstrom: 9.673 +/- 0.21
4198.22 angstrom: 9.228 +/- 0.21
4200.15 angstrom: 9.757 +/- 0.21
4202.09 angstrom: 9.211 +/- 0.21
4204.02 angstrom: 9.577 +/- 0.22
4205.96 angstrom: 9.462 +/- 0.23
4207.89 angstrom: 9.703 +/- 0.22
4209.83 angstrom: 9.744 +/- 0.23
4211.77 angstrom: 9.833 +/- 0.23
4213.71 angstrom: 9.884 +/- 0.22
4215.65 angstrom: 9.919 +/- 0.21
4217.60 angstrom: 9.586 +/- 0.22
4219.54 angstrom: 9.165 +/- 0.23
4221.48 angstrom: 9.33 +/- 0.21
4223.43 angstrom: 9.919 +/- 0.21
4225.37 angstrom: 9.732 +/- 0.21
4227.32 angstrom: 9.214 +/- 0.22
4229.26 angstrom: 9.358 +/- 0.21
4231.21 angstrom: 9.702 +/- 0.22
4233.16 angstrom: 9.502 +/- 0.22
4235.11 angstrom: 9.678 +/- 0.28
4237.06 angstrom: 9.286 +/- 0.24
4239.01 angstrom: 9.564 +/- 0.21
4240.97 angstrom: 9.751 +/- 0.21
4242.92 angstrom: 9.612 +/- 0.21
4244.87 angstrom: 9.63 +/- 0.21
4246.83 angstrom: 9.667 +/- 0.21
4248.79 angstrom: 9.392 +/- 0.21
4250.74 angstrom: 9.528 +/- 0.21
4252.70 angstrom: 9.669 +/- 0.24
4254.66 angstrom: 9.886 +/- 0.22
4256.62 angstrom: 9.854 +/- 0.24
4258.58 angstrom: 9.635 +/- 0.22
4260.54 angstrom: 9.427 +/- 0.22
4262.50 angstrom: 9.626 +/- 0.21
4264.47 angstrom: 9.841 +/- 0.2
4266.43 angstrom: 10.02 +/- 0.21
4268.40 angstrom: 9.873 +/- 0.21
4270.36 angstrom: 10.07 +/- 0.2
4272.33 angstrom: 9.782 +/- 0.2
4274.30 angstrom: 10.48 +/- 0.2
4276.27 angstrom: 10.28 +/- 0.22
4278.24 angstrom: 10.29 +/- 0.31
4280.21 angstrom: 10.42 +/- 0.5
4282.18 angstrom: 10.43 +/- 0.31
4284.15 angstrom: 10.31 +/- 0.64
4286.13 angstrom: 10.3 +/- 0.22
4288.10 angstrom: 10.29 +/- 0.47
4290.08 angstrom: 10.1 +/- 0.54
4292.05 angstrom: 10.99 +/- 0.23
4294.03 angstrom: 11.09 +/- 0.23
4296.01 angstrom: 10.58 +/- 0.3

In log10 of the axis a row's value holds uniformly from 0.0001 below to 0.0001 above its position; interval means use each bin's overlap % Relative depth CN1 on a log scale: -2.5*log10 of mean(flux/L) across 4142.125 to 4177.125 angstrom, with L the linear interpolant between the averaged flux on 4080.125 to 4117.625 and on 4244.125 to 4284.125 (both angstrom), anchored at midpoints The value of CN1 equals 0.11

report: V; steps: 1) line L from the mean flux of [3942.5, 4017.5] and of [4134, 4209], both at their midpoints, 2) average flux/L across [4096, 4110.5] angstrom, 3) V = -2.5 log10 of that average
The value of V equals -0.15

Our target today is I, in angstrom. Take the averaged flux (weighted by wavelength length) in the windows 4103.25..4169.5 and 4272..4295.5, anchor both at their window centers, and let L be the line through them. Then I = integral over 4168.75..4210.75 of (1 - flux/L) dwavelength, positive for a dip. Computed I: 3.51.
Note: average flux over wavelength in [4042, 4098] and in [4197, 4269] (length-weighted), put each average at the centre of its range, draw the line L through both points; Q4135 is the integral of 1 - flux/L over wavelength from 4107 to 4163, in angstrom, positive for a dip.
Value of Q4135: -0.5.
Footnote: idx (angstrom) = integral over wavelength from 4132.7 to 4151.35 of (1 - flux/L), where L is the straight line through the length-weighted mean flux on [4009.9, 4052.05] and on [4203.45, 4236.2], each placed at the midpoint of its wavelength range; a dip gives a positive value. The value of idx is -0.8 angstrom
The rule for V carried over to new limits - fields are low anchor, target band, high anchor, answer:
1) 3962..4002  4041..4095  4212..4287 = -0.01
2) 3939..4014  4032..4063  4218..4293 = 0.05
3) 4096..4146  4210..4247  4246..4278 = 0.05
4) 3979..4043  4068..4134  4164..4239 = -0.12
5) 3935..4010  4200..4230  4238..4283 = 0.05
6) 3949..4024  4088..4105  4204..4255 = -0.15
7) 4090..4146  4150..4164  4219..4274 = 0.06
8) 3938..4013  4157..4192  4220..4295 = 0.05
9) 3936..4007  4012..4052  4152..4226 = 0.05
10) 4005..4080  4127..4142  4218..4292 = -0.03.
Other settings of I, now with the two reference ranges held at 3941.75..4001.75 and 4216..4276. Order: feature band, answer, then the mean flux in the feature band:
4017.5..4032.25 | 0.7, 10.4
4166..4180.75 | 0.7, 9.6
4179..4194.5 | 0.6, 9.6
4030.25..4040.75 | 0.7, 10.2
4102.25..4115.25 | -1.2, 11.4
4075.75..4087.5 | -0.7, 11.2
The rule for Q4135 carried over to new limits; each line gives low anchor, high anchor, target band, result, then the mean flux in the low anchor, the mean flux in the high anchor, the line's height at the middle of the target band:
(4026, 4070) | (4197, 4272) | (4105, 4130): -2.21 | 10.3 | 9.63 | 10.1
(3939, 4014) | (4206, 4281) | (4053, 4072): -0.22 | 11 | 9.73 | 10.6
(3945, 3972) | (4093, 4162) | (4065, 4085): 0.03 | 11.6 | 10.7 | 11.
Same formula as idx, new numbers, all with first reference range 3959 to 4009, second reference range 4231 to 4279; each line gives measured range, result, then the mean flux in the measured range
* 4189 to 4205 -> 0.7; 9.56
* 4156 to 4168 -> 0.2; 10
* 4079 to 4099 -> -1.9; 11.5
